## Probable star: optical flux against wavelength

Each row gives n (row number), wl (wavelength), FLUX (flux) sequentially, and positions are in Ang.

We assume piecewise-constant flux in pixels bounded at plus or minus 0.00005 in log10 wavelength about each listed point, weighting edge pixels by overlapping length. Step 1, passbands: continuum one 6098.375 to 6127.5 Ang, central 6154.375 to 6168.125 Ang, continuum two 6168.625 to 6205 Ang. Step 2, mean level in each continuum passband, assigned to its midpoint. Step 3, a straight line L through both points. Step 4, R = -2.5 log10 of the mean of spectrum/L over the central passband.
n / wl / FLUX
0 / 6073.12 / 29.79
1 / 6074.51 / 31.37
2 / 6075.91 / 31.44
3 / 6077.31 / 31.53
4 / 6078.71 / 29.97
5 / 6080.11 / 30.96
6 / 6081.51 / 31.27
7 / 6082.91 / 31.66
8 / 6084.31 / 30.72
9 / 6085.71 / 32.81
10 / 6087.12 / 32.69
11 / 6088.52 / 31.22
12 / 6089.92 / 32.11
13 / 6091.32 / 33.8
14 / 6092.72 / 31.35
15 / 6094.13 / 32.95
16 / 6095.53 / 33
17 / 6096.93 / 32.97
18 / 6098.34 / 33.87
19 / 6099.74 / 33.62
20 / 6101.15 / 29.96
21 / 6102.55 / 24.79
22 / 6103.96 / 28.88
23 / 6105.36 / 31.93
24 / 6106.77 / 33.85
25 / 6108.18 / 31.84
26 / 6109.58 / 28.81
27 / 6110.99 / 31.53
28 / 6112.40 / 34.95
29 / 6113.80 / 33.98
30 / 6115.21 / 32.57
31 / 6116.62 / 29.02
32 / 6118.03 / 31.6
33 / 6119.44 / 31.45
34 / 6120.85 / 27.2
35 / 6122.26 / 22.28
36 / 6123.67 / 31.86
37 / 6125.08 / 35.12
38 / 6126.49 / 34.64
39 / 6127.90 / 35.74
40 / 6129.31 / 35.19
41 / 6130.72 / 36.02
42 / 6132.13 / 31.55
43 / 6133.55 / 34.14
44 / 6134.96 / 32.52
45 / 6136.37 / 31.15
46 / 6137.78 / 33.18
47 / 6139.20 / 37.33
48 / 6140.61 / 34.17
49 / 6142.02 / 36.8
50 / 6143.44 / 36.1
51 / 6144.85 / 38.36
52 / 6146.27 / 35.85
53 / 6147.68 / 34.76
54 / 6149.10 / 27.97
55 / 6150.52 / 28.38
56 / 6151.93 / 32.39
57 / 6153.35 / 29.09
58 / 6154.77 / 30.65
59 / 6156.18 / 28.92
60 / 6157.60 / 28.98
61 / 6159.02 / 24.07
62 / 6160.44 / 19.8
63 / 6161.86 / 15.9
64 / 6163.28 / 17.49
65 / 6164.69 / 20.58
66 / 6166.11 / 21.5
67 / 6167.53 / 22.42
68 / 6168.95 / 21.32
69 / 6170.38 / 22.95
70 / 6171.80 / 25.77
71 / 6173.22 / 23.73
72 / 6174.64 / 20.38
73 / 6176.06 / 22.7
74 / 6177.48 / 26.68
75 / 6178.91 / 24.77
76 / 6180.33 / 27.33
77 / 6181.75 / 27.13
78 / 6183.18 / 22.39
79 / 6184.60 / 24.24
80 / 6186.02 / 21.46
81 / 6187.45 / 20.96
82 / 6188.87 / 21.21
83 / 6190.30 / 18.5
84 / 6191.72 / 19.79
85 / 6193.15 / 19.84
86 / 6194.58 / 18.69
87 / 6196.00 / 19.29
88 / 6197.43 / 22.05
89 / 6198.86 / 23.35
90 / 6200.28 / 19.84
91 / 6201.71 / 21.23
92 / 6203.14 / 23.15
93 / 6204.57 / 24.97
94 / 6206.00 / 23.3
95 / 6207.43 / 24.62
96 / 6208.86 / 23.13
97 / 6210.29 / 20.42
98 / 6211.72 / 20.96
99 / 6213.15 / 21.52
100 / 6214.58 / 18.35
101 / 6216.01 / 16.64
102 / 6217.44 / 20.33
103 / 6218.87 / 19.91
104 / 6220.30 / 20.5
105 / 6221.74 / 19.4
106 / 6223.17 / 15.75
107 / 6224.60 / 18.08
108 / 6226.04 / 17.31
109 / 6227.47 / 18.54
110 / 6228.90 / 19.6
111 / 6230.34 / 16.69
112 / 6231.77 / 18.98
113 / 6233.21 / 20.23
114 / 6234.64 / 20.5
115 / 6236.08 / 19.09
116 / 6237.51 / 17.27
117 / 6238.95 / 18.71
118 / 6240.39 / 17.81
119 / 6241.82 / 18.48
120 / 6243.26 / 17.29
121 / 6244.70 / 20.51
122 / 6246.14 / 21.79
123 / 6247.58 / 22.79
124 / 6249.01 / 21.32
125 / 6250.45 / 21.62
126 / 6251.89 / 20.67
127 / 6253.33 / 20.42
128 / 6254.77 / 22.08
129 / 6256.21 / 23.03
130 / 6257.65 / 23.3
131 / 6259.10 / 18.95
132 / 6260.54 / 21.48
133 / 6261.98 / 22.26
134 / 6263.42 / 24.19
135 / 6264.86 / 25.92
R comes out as 0.12 mag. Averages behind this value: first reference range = 31.1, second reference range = 22.4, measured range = 22.9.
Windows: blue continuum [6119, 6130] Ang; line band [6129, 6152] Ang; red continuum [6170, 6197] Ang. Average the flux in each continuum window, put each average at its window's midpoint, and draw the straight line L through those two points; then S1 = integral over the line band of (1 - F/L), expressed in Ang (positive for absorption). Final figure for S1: -3.7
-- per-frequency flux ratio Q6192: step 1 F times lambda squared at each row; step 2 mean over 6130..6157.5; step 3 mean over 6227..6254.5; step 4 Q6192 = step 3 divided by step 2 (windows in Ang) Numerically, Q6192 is 0.61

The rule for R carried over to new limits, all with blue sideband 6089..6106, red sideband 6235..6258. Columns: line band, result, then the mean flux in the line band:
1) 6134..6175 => -0.03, 28.1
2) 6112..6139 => -0.10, 32.4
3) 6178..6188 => 0.05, 24.1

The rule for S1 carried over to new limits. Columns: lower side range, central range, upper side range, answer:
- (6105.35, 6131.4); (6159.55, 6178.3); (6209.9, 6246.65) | 3.11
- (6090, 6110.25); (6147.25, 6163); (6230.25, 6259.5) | 0.19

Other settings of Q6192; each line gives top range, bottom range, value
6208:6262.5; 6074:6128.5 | 0.66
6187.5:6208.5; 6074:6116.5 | 0.70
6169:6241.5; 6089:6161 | 0.68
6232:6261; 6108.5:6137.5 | 0.66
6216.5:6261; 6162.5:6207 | 0.90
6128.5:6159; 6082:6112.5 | 1.05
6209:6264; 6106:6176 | 0.69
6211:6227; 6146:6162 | 0.69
